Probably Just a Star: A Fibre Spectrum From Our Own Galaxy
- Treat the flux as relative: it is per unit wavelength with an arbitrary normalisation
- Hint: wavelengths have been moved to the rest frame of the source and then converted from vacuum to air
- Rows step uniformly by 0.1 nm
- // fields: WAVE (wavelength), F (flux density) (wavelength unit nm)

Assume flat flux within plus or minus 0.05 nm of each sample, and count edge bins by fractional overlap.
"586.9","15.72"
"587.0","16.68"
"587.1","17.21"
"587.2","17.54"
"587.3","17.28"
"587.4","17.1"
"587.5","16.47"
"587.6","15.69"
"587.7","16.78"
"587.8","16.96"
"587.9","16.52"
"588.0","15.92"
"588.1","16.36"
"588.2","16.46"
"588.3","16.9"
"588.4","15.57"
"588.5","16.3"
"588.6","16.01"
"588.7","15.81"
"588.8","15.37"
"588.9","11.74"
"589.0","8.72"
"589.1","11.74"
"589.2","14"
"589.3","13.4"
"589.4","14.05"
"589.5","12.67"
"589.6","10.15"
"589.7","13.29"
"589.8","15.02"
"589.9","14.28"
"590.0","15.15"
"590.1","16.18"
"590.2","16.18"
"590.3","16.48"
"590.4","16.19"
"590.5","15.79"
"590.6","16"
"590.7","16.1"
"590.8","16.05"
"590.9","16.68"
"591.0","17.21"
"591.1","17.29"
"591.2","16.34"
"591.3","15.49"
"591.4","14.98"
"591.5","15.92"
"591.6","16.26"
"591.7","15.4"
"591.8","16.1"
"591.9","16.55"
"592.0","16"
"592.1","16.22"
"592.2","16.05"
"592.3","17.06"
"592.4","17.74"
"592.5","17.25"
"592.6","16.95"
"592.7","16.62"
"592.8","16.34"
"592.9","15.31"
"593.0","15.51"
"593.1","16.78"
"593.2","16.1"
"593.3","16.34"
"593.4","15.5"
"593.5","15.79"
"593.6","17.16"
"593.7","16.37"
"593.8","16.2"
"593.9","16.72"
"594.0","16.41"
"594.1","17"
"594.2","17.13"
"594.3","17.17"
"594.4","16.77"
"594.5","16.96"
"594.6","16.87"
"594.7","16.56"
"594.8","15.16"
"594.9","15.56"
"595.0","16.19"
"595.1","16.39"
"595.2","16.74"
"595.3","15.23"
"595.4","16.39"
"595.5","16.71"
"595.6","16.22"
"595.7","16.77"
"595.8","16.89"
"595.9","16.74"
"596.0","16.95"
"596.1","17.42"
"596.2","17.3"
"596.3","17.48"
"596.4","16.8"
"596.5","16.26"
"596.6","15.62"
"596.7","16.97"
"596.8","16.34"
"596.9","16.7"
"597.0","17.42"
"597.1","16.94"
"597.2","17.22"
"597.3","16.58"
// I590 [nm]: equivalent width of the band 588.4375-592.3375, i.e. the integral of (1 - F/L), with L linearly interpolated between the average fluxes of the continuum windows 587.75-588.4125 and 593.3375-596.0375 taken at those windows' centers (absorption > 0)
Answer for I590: 0.31 nm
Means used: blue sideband 16.4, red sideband 16.5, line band 15.1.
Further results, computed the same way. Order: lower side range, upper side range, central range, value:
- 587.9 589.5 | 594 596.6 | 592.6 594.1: -0.03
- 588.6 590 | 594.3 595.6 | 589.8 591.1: -0.20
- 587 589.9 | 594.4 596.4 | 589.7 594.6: -0.12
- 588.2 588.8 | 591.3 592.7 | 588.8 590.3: 0.25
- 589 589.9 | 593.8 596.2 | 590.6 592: -0.21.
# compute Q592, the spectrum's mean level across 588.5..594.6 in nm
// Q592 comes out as 15.6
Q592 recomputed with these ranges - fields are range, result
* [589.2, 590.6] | 14.6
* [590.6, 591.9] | 16.2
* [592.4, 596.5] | 16.5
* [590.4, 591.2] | 16.4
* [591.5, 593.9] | 16.3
